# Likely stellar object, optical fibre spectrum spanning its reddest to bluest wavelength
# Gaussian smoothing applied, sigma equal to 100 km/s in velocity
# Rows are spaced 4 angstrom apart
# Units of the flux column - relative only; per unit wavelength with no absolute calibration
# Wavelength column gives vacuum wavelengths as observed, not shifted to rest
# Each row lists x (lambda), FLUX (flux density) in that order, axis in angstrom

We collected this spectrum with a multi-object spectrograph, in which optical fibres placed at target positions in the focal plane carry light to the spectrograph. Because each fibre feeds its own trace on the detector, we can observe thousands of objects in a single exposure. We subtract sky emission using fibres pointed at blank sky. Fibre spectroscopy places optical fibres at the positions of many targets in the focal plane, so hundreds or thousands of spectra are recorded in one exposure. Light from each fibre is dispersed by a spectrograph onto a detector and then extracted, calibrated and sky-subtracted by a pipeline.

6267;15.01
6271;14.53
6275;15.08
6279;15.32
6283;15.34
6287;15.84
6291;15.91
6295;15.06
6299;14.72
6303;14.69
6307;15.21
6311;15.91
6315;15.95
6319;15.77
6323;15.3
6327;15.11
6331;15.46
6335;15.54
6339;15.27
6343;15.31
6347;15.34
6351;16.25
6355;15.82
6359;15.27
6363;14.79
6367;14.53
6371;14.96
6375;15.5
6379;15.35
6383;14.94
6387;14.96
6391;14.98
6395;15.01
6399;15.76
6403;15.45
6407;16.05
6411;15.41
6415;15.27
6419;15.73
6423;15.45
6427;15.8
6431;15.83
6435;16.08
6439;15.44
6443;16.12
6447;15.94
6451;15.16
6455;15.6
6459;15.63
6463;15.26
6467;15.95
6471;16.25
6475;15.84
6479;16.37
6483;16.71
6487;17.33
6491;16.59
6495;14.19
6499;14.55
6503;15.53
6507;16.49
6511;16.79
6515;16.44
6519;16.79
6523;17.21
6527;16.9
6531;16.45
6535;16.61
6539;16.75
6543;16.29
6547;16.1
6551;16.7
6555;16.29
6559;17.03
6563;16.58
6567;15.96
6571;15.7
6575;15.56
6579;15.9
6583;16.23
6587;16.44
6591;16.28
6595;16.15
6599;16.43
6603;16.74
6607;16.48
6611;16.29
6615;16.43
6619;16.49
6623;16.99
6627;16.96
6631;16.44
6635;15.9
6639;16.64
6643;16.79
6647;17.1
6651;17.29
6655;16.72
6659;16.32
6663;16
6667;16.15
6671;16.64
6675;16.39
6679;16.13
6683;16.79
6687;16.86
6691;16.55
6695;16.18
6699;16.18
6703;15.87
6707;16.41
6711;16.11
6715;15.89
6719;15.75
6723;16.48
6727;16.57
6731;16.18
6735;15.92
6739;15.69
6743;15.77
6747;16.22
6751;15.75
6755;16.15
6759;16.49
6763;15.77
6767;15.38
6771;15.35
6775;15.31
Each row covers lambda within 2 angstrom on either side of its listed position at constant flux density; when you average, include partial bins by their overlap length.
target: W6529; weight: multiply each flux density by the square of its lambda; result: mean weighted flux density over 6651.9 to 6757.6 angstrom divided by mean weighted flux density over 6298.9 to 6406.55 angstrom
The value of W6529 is 1.2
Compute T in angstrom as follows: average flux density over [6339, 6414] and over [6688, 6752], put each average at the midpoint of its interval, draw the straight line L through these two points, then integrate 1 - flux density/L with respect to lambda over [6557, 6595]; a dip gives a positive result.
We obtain -1.0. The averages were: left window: 15.3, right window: 16.1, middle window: 16.2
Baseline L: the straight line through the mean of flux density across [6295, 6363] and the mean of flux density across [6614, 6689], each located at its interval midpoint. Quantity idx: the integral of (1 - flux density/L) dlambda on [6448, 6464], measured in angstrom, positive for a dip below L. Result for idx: 0.4 angstrom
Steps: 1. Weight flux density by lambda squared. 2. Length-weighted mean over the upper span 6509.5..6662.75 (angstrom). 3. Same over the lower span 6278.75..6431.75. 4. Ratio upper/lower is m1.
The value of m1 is 1.15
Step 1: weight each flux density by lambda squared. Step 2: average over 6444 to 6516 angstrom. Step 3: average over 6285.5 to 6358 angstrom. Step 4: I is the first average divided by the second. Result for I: 1.1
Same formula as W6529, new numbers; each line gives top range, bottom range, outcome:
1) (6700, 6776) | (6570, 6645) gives 1.01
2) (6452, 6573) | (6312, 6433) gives 1.10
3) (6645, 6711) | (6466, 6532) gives 1.07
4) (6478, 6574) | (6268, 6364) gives 1.14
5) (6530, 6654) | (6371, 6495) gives 1.10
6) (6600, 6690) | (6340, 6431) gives 1.17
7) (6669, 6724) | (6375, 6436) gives 1.15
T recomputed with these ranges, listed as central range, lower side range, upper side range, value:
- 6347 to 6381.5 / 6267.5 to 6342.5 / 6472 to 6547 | 0.7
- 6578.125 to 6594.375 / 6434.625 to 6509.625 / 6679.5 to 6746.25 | -0.2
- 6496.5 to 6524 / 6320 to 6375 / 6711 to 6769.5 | -1.0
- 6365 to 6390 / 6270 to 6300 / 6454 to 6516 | 0.9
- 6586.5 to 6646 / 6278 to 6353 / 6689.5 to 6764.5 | -2.2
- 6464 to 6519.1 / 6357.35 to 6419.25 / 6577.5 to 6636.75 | -1.0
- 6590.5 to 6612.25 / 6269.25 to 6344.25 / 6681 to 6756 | -0.6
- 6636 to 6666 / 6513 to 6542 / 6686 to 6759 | -0.5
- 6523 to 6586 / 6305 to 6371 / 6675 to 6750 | -2.0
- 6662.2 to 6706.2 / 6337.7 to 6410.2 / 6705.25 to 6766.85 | -1.1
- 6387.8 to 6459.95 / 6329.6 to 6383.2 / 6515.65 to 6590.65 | 0.5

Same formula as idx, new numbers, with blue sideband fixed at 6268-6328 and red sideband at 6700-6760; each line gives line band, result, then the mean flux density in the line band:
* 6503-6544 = -2.4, 16.6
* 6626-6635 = -0.3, 16.5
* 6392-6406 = 0.1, 15.4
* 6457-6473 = -0.2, 15.8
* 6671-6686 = -0.5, 16.5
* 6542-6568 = -1.1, 16.4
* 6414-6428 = 0.0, 15.6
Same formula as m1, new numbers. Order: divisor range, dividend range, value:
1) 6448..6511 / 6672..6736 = 1.10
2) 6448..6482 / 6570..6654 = 1.09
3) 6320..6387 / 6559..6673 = 1.16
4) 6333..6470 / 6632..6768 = 1.15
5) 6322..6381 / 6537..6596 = 1.13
